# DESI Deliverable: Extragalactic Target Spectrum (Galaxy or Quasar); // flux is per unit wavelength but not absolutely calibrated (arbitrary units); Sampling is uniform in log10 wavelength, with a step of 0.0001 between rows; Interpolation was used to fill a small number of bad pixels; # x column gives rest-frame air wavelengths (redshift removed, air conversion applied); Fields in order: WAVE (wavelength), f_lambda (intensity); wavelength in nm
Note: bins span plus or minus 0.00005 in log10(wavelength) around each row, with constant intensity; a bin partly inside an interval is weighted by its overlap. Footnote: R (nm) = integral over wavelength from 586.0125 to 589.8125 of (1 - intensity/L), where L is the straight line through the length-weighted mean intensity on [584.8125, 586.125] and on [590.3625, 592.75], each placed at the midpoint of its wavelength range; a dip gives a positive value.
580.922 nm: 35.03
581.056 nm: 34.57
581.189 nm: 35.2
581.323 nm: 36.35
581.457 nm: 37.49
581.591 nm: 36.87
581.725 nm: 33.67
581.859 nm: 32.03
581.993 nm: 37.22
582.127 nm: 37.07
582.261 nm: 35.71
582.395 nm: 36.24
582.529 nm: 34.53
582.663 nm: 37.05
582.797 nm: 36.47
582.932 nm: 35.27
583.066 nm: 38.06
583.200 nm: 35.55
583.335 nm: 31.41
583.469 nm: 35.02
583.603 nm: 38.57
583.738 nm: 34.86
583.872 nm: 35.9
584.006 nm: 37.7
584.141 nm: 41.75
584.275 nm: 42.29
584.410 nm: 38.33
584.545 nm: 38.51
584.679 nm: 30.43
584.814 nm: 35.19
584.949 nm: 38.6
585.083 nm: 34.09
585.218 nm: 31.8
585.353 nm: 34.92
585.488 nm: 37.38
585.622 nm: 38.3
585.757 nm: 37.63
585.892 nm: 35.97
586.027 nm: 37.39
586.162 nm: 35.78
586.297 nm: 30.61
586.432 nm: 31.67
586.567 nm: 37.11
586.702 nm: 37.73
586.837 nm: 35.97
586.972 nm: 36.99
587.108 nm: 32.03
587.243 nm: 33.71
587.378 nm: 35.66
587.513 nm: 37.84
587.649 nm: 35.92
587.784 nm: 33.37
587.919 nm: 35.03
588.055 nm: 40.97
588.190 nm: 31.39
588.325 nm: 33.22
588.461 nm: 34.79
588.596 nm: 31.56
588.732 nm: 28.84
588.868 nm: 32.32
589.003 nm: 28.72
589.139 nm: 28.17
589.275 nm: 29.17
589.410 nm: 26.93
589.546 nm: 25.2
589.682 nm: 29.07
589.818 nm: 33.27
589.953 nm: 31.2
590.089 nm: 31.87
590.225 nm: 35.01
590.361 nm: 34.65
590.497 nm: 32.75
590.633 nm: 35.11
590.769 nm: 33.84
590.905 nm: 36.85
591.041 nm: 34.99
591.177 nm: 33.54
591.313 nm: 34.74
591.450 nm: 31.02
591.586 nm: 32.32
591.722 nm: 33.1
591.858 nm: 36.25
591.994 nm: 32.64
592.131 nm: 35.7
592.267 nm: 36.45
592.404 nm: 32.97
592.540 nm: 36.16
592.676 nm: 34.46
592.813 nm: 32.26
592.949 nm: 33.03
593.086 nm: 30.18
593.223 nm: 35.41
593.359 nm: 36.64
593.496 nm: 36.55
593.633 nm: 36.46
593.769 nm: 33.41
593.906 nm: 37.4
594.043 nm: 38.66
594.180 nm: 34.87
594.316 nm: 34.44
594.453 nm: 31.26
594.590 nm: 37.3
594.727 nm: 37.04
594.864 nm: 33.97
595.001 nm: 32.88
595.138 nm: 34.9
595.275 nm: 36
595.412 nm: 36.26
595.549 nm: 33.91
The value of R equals 0.26 nm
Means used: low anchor 36.2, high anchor 34.3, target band 33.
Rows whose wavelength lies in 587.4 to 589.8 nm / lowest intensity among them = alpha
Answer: 25.2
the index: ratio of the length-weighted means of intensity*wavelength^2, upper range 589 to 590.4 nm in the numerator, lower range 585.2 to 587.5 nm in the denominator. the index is 0.9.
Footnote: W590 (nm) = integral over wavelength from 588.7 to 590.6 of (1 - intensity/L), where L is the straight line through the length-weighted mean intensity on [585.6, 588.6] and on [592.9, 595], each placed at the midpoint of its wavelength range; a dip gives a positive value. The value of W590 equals 0.25 nm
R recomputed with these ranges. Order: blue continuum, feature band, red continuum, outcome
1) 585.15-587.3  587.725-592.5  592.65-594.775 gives 0.32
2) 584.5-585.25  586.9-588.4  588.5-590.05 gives -0.17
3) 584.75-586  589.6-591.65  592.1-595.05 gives 0.12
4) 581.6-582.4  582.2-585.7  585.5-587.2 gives -0.08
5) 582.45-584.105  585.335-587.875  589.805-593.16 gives -0.04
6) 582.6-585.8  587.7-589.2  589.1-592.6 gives 0.07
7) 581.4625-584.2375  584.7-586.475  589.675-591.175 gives 0.00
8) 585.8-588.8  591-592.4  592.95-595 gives 0.04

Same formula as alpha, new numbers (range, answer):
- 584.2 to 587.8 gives 30.43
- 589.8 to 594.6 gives 30.18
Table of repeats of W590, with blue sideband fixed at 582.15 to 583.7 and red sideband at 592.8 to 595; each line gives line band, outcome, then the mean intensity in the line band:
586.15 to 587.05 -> 0.012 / 35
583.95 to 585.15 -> -0.059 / 37.4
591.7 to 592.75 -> 0.009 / 34.8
